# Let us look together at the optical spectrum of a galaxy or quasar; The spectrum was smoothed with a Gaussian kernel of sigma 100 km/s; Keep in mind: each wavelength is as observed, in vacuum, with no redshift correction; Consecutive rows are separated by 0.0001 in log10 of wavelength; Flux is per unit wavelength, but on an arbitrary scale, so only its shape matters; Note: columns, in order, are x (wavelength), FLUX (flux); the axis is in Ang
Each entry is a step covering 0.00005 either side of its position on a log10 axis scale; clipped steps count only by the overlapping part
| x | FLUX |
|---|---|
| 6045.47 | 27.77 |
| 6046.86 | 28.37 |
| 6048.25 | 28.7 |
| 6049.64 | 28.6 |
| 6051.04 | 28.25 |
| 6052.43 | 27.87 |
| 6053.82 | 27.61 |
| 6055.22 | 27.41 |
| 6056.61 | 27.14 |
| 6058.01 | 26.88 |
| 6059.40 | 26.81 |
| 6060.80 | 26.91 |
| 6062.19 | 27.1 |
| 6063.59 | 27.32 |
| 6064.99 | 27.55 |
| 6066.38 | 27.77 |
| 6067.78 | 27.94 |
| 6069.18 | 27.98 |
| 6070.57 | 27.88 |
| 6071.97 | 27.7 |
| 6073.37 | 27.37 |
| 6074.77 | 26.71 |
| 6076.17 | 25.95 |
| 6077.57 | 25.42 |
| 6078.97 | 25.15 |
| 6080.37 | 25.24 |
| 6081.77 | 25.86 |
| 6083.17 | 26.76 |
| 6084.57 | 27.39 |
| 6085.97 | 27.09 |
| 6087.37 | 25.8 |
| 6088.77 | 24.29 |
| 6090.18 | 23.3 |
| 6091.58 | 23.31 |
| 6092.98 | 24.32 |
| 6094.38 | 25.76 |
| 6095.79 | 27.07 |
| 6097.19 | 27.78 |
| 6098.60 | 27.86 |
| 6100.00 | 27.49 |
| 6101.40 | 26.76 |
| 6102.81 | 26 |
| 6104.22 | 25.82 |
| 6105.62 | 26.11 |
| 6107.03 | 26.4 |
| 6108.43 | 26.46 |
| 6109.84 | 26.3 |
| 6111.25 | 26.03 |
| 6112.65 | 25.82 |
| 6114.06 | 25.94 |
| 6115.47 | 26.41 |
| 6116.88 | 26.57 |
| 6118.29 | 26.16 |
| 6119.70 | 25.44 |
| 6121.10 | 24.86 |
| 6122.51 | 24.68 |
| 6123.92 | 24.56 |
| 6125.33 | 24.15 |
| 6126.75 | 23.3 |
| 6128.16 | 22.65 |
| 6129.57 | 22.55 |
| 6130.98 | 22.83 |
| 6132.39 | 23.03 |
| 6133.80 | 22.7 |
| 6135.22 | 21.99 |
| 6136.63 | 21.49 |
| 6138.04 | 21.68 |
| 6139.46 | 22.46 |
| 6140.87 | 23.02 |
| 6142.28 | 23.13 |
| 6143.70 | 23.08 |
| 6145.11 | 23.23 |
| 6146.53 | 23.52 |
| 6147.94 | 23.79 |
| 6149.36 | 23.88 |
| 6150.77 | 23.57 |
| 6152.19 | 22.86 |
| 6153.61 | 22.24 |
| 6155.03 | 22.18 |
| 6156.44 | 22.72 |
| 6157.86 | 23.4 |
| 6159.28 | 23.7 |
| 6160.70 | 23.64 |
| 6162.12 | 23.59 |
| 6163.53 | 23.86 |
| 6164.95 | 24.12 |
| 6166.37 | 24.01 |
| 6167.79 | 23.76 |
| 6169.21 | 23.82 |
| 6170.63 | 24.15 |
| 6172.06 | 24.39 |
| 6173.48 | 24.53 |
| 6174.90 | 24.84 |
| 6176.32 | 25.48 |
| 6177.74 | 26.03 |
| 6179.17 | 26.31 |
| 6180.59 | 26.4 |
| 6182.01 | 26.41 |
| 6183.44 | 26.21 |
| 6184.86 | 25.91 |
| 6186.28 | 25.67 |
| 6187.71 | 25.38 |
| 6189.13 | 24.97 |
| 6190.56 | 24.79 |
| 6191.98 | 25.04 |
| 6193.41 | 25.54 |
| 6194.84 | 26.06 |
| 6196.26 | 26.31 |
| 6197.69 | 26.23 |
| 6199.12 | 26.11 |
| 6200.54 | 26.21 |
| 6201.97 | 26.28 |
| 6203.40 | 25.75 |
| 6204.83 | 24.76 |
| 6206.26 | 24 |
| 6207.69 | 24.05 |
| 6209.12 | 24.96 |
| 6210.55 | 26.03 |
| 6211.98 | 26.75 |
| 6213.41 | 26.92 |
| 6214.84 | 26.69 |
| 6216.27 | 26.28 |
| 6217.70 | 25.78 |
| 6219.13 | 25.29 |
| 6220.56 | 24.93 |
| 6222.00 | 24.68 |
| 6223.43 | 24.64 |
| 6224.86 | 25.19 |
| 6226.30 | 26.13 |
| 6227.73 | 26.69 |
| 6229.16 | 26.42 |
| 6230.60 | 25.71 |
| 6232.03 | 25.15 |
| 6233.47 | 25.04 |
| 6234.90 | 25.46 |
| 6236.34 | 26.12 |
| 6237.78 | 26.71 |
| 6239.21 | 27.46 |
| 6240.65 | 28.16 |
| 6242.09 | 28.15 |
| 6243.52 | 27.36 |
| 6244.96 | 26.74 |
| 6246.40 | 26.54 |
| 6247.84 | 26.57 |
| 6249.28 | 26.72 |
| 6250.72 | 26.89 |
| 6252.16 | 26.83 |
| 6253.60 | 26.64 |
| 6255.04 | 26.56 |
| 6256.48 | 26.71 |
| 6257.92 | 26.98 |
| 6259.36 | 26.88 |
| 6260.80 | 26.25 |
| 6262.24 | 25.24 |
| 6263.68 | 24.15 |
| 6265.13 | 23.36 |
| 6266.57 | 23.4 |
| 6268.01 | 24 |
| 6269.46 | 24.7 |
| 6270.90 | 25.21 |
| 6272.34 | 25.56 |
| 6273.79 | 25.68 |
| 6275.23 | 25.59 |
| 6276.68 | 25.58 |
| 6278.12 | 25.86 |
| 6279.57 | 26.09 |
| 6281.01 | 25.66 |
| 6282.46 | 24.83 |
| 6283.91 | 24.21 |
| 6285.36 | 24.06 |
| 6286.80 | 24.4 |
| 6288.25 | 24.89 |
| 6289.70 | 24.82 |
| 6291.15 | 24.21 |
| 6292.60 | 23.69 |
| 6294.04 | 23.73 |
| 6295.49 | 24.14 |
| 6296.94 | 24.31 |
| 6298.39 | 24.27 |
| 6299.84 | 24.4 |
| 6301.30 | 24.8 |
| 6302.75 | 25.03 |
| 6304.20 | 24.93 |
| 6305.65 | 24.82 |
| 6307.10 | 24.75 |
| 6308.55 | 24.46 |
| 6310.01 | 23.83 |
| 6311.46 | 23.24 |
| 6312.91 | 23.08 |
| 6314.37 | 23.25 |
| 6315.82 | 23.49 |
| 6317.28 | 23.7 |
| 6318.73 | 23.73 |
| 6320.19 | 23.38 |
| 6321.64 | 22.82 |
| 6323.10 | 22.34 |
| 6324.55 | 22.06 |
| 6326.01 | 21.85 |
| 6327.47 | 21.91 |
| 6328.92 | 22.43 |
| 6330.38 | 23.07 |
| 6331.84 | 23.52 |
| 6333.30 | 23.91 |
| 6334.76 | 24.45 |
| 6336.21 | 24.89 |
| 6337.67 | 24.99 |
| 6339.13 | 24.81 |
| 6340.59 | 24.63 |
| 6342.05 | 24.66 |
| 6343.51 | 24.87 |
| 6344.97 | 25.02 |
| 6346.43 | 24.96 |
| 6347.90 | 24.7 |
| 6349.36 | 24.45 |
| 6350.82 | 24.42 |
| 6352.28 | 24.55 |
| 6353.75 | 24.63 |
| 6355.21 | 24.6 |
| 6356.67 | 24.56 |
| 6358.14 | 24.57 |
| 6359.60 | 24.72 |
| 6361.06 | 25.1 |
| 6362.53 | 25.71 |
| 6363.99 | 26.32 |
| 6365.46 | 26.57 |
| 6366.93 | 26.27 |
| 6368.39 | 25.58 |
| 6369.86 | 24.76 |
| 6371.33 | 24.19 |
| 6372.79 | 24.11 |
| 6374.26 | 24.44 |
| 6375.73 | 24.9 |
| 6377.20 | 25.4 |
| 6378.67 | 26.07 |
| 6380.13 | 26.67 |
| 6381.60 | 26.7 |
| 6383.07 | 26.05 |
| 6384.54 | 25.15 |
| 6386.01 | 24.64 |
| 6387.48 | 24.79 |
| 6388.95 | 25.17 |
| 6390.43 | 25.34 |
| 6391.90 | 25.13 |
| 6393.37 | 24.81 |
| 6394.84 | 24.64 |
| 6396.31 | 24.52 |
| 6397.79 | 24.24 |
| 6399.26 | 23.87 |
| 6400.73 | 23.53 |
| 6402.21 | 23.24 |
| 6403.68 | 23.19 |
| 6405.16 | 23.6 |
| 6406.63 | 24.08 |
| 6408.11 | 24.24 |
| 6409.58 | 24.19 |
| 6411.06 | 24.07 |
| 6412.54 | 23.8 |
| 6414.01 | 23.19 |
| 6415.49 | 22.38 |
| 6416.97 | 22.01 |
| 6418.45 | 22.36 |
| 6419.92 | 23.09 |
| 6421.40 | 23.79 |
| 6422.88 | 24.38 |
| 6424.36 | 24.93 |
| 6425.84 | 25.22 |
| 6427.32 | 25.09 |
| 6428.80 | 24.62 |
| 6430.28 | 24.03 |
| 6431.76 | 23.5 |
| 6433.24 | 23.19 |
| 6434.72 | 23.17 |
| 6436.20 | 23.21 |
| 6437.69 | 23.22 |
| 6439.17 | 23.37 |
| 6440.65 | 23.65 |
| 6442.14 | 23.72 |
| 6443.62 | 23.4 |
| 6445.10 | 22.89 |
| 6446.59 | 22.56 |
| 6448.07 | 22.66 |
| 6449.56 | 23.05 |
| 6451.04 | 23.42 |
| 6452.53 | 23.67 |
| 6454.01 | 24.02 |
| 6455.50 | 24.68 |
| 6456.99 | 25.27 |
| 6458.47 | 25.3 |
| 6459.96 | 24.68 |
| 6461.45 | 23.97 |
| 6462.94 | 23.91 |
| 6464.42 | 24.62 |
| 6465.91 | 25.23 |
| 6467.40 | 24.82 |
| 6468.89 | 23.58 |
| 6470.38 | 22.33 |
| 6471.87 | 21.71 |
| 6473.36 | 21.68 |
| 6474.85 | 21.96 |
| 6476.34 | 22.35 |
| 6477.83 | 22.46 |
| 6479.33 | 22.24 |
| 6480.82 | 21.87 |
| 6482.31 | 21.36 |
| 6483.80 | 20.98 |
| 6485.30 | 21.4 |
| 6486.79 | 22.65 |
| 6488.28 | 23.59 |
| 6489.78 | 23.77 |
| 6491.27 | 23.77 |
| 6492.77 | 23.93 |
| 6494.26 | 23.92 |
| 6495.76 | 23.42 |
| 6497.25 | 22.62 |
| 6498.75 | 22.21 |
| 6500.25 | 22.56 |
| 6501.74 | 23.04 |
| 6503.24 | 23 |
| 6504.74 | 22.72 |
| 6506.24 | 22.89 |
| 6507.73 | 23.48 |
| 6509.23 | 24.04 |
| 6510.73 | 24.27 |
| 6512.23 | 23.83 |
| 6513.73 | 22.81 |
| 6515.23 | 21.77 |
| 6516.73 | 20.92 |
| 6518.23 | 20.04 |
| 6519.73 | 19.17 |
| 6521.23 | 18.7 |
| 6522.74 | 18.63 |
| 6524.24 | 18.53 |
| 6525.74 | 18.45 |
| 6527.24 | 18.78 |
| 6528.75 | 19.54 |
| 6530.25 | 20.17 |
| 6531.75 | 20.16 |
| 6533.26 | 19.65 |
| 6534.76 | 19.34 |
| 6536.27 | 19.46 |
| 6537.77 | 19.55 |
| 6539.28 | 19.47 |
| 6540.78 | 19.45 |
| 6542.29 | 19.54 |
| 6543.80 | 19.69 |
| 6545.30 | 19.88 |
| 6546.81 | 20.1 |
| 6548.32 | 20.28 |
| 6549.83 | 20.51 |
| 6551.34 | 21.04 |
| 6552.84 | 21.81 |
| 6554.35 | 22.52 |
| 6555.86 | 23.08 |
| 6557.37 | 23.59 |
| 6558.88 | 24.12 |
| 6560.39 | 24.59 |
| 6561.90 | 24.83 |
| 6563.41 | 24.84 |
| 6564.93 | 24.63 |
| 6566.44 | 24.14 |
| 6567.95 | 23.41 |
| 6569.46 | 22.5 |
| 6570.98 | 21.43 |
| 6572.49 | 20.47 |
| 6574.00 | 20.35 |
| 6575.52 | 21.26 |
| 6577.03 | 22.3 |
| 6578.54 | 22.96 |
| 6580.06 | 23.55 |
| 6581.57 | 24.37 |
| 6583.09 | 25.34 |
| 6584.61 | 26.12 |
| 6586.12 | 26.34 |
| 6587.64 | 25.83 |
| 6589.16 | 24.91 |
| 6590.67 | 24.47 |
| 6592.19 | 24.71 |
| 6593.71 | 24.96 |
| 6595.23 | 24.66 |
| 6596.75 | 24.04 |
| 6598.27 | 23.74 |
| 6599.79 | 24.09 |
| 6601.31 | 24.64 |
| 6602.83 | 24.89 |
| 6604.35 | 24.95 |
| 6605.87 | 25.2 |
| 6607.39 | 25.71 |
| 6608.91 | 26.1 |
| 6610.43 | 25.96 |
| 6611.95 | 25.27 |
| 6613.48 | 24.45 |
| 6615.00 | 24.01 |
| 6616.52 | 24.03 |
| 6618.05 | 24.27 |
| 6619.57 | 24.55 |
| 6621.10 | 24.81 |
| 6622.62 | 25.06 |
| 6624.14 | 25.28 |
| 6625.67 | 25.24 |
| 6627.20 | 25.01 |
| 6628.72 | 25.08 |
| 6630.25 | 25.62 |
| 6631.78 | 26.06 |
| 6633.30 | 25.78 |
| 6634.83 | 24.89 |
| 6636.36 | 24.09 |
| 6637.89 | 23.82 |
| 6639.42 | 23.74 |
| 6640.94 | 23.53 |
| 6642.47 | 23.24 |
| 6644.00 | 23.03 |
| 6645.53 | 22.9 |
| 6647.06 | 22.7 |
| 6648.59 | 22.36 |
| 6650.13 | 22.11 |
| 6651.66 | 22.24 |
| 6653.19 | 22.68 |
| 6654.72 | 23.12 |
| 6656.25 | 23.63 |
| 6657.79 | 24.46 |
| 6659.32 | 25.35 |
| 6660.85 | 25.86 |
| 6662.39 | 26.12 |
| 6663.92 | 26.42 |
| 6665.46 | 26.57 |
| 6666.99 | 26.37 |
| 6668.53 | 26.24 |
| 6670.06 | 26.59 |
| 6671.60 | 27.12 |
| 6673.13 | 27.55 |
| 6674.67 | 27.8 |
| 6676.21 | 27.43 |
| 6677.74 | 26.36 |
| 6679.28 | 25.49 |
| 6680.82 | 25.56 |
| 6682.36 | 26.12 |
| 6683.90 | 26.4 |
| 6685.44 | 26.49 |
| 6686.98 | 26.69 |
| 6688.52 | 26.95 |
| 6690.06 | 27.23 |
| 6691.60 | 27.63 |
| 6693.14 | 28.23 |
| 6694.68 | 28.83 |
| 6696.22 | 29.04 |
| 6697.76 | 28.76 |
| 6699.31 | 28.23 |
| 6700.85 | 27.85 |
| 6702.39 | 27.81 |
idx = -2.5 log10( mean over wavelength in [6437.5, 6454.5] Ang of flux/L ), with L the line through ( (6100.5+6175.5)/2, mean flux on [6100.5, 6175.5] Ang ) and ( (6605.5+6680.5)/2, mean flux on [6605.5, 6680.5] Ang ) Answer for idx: 0.06 mag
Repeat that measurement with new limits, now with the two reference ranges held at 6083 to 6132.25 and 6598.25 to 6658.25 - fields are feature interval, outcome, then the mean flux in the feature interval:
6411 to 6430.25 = 0.05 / 23.8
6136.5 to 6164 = 0.10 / 23.1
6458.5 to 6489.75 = 0.08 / 22.9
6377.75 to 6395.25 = -0.03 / 25.5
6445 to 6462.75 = 0.04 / 23.9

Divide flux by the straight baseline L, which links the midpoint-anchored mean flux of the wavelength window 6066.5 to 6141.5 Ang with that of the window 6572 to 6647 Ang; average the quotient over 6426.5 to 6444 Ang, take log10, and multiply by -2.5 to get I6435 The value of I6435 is 0.05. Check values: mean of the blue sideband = 25.4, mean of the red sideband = 24.4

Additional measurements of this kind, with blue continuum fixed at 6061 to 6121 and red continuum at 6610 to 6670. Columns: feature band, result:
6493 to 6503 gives 0.090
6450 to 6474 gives 0.053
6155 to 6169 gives 0.111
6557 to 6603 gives 0.036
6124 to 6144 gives 0.153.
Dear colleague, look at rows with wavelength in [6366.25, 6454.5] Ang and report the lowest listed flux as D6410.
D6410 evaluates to 22.01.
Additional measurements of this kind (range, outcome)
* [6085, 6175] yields 21.49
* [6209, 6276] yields 23.36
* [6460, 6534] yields 18.45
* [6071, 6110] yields 23.3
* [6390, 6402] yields 23.53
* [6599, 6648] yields 22.7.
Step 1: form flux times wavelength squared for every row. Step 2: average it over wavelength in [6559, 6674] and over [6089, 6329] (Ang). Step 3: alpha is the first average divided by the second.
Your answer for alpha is 1.1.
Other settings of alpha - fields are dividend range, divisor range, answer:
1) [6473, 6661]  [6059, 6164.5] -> 1.06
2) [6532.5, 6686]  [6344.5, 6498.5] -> 1.06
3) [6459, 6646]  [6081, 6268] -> 1.03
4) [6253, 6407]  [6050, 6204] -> 1.04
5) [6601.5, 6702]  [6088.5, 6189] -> 1.22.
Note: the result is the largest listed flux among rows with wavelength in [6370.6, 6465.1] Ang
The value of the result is 26.7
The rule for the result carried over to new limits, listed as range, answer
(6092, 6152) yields 27.86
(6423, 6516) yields 25.3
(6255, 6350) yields 26.98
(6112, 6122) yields 26.57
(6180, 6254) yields 28.16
